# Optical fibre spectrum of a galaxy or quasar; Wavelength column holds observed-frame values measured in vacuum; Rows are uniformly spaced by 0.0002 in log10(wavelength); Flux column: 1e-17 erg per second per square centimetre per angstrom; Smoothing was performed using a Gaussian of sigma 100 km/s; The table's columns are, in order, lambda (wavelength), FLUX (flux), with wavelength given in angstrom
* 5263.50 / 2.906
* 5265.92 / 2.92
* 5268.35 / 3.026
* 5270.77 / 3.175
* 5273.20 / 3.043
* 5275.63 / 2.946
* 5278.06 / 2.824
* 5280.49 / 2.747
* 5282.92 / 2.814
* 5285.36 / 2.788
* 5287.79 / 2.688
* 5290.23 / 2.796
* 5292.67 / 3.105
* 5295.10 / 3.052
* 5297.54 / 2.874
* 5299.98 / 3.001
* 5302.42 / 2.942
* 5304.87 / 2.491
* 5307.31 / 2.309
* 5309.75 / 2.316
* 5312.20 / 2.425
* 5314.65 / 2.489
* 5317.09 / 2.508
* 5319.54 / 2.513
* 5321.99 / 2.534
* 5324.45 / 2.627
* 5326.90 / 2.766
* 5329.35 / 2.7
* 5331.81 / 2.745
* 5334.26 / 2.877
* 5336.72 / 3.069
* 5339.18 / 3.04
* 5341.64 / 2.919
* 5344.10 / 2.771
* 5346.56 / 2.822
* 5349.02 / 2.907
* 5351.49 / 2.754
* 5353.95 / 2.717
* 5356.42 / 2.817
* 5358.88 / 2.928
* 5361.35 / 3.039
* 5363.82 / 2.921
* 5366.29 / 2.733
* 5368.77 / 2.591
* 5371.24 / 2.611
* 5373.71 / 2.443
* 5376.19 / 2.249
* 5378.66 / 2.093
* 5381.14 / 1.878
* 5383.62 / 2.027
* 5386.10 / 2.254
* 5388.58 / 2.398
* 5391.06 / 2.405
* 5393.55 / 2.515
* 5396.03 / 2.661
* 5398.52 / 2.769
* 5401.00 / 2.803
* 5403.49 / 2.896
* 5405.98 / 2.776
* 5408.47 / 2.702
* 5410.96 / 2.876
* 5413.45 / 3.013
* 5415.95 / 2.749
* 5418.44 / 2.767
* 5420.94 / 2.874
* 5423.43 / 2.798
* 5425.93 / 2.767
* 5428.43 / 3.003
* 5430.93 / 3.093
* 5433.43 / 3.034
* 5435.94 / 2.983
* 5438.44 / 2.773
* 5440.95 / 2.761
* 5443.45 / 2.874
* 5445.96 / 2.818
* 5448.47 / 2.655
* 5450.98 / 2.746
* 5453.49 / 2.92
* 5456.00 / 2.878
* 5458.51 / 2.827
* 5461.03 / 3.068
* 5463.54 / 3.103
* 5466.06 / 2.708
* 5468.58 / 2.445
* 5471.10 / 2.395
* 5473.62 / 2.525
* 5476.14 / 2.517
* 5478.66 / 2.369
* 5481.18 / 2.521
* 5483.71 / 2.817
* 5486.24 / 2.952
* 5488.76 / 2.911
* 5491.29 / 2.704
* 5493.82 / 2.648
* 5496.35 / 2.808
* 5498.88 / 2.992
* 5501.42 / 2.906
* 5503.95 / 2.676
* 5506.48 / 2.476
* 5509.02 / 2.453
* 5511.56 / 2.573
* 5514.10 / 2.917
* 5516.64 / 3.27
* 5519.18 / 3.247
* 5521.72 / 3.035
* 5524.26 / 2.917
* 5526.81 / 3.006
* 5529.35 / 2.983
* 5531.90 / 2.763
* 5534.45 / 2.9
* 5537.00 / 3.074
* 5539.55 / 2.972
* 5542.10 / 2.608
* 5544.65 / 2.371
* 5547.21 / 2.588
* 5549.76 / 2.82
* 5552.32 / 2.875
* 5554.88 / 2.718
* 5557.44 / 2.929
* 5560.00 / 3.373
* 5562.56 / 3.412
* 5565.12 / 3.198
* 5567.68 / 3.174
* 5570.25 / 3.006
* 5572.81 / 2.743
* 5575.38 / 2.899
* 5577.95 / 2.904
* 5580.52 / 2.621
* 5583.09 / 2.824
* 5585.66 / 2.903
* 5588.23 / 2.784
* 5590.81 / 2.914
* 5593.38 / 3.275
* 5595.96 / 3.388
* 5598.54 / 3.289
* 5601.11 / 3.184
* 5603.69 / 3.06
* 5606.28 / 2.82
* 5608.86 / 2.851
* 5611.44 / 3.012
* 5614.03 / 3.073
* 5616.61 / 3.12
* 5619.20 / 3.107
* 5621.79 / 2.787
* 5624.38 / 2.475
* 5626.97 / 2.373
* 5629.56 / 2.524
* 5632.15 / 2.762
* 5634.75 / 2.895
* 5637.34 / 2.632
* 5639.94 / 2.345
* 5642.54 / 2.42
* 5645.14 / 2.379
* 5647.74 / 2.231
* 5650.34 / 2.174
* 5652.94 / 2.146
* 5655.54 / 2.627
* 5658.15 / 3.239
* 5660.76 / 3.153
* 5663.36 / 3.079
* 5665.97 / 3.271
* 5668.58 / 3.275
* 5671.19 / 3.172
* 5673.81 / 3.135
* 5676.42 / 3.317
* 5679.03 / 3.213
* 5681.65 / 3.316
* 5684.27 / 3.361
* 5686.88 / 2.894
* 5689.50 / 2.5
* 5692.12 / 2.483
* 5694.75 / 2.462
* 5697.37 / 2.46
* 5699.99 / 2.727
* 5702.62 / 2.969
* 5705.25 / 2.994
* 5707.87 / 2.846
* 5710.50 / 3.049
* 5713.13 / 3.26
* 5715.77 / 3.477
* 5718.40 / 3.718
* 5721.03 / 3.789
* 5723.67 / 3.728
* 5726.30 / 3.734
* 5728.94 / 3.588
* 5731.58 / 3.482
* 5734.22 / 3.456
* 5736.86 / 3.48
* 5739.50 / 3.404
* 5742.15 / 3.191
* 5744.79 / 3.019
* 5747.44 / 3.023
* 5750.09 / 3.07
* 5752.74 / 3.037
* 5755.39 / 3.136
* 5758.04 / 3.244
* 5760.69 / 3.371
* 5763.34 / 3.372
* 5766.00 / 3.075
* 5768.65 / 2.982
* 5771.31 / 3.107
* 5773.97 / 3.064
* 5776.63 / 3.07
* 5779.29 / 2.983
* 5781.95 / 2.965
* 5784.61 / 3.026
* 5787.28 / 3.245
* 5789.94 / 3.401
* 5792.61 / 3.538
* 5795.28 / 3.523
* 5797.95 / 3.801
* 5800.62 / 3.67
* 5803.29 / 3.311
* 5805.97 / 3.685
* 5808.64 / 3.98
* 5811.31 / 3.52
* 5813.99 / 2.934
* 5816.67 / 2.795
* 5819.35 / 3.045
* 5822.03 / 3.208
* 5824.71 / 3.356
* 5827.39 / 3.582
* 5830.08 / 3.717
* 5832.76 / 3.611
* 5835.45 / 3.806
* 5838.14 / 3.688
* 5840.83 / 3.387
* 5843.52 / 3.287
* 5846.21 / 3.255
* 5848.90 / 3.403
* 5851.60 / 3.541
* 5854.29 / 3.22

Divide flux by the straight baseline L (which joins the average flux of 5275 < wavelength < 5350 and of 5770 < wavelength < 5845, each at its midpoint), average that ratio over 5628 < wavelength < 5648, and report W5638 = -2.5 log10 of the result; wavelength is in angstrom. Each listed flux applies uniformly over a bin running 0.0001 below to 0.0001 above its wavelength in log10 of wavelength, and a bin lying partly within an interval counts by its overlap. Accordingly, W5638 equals 0.238 mag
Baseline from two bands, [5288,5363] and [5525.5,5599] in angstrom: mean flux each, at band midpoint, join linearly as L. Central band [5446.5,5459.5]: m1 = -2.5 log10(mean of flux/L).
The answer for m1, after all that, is 0.02 mag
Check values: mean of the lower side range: 2.76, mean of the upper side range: 2.94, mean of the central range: 2.81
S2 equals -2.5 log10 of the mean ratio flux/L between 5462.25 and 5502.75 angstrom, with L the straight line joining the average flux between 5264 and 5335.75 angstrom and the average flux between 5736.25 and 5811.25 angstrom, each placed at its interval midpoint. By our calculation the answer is 0.10 mag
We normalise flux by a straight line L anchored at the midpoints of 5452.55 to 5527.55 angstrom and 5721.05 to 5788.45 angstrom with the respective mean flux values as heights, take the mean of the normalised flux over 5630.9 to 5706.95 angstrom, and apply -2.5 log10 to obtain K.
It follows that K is 0.10 mag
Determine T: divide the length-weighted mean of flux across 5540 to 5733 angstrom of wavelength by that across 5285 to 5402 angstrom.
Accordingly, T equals 1.11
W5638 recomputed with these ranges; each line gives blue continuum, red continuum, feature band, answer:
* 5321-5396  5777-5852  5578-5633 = 0.049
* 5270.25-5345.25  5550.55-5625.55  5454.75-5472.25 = 0.044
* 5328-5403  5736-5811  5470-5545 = 0.034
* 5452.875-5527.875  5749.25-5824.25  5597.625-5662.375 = 0.098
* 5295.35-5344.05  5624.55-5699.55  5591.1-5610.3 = -0.130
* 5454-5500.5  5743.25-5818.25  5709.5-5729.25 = -0.131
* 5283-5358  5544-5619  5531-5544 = 0.036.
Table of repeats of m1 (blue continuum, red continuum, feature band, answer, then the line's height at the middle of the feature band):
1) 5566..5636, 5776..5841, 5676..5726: 0.02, 3.15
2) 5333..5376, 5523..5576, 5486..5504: 0.02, 2.89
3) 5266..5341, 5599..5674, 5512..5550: -0.04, 2.8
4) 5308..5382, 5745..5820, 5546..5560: 0.04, 2.94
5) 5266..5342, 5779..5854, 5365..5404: 0.17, 2.88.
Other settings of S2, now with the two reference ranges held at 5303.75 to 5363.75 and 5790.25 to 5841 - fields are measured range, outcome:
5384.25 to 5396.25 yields 0.17 mag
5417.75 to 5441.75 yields -0.01 mag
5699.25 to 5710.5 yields 0.14 mag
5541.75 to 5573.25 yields 0.05 mag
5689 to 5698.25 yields 0.31 mag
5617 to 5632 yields 0.18 mag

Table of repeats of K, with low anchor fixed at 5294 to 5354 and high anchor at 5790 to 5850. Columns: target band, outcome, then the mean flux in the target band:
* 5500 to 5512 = 0.14 mag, 2.62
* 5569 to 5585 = 0.10 mag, 2.84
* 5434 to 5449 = 0.03 mag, 2.83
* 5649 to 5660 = 0.24 mag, 2.58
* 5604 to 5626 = 0.09 mag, 2.9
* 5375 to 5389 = 0.30 mag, 2.14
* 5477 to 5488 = 0.11 mag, 2.67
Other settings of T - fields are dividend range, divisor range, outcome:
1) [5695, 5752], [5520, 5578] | 1.11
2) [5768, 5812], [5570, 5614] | 1.13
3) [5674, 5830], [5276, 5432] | 1.19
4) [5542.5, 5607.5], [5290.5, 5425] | 1.10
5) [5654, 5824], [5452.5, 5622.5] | 1.11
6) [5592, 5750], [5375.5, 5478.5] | 1.12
